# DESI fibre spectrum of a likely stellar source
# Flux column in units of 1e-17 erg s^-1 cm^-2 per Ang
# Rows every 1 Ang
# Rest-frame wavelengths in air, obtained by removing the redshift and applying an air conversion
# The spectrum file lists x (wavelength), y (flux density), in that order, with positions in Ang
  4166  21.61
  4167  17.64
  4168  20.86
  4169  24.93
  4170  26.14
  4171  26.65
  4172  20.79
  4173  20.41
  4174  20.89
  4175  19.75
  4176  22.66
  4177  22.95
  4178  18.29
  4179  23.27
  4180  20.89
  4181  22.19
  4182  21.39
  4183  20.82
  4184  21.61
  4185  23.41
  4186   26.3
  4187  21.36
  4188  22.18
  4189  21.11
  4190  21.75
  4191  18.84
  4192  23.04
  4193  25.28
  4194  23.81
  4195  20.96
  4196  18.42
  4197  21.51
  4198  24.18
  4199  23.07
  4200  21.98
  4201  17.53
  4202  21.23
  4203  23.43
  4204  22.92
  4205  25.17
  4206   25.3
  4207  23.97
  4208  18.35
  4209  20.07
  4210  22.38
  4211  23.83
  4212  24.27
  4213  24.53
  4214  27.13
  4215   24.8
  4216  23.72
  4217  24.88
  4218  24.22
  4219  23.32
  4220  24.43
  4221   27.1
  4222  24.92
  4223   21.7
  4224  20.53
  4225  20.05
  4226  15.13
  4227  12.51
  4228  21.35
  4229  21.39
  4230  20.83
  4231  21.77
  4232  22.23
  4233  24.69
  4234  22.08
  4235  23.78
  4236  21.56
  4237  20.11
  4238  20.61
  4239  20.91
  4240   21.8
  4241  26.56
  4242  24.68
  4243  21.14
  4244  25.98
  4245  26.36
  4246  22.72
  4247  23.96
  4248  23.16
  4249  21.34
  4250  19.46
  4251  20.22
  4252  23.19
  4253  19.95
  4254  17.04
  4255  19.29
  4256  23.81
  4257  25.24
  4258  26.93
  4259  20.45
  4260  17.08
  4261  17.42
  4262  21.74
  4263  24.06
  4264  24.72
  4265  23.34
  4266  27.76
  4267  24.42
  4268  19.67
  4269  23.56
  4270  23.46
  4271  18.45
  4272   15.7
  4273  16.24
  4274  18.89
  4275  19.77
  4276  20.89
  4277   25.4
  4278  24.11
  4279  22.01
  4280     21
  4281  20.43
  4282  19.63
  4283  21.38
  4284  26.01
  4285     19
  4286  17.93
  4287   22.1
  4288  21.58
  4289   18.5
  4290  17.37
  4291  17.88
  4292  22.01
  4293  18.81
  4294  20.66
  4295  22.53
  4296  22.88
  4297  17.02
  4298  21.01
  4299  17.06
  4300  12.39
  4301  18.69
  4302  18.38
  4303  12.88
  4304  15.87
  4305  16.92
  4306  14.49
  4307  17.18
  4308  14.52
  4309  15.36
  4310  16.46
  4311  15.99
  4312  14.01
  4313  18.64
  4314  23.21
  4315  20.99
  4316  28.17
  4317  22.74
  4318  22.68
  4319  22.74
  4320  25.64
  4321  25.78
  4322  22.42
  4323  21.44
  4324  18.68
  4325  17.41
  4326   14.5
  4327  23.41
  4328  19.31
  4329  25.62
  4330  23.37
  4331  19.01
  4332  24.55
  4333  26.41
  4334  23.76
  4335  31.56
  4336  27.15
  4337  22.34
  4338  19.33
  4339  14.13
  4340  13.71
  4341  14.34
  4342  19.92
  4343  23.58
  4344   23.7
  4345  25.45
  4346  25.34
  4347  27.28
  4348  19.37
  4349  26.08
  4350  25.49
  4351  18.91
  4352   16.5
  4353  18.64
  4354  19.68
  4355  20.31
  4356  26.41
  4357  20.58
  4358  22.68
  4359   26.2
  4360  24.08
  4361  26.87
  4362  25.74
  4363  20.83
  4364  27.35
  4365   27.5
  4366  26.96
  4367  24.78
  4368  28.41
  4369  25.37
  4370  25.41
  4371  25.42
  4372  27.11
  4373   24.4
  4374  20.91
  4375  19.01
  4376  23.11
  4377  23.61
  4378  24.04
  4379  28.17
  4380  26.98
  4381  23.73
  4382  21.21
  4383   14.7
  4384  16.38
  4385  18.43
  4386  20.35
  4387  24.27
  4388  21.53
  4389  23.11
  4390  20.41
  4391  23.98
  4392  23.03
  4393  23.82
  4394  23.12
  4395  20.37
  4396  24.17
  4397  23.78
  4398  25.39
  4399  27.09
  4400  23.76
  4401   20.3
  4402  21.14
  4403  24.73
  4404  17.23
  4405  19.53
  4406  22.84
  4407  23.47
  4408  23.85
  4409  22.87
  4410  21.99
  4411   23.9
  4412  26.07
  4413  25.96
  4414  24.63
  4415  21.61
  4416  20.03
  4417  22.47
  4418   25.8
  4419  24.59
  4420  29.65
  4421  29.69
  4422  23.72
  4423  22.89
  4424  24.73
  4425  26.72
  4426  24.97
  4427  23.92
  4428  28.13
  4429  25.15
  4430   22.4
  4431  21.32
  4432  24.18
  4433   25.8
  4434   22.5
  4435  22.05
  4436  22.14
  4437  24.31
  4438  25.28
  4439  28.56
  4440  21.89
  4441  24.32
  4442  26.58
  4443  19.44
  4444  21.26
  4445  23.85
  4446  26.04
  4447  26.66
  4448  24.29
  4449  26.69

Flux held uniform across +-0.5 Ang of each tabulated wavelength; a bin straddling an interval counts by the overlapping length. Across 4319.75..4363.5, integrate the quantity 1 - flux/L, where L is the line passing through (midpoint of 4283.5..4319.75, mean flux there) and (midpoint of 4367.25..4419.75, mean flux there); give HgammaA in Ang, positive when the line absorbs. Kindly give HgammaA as -2.9 Ang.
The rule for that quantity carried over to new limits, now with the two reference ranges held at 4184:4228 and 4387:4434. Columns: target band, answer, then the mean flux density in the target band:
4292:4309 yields 4.0 Ang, 17.6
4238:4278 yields 1.3 Ang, 22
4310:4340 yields 1.9 Ang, 21.7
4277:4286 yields 0.5 Ang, 21.7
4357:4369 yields -1.0 Ang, 25.4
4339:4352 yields 1.0 Ang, 21.4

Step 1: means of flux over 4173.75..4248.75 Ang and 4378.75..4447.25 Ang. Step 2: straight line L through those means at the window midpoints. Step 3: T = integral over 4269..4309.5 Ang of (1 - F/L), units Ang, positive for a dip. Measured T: 6.3 Ang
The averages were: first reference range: 22.4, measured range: 19.2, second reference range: 23.4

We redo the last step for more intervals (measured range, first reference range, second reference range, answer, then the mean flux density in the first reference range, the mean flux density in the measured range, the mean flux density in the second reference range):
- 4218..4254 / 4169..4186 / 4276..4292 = -0.8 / 22.2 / 22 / 21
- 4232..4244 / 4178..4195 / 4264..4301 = -0.8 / 22.2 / 22.7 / 20.6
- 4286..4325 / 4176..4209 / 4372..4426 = 5.7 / 22.1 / 19.3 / 23.1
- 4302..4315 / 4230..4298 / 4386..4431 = 3.3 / 21.6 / 16.6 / 23.6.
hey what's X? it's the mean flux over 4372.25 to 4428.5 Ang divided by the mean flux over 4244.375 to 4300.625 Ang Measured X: 1.10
